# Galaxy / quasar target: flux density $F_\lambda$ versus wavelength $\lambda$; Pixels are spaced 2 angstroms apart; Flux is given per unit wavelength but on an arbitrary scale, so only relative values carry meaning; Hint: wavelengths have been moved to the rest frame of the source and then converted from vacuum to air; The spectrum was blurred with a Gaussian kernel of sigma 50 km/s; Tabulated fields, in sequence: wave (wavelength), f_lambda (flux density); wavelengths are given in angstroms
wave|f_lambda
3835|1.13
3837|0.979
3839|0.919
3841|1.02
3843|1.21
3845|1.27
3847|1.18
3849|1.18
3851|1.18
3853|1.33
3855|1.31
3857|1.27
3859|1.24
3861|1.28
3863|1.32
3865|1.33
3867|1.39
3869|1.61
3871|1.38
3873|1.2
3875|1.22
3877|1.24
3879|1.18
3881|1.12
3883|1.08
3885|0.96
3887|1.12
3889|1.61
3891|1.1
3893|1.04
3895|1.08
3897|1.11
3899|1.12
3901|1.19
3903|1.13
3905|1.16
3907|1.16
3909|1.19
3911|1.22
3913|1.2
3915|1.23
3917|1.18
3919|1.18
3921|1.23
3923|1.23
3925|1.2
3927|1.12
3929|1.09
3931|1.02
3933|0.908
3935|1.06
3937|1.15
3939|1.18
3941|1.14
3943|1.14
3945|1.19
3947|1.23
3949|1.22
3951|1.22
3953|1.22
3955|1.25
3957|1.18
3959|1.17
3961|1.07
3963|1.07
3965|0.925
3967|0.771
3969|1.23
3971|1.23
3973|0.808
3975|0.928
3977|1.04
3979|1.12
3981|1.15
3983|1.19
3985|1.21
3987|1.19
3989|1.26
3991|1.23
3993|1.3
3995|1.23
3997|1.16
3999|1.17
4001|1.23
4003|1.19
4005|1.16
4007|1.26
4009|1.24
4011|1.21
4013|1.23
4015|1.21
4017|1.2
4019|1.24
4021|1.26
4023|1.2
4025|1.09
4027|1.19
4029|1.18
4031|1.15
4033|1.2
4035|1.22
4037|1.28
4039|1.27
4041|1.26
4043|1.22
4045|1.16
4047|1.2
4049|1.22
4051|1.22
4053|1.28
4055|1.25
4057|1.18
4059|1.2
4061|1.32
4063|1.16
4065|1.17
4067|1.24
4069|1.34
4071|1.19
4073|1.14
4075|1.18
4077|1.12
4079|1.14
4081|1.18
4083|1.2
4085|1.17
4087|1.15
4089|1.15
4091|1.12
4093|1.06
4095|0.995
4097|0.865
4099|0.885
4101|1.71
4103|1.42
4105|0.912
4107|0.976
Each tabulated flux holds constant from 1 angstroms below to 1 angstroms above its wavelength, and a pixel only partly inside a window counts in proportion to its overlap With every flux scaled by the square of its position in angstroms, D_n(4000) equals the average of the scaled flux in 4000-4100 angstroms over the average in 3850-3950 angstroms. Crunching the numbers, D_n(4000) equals 1.07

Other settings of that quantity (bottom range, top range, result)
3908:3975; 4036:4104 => 1.13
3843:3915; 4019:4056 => 1.08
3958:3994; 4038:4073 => 1.15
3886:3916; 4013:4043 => 1.10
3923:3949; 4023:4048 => 1.12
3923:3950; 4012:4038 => 1.11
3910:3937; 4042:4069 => 1.14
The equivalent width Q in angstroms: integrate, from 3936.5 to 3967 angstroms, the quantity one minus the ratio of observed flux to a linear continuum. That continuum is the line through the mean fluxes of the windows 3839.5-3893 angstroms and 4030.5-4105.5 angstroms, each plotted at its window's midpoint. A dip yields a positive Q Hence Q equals 1.81 angstroms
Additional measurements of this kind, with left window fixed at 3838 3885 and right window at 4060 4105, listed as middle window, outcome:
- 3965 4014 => 1.9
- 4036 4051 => -0.6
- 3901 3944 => 2.3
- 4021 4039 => -0.2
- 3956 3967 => 1.4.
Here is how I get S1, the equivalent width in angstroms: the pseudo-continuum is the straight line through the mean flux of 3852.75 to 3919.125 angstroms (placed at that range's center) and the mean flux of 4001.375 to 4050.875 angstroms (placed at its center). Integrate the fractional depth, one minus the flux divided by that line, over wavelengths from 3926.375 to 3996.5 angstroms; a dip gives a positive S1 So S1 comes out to 5.04 angstroms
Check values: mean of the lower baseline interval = 1.22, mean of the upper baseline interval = 1.21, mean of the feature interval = 1.13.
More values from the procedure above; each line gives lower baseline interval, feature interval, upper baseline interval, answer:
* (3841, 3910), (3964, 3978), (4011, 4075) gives 2.6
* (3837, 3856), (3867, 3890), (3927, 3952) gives -2.0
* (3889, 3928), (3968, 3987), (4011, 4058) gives 1.4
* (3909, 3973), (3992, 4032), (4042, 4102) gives -1.5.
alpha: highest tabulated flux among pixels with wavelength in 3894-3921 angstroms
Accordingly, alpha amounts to 1.23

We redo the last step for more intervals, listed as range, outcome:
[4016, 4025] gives 1.26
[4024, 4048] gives 1.28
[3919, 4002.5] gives 1.3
